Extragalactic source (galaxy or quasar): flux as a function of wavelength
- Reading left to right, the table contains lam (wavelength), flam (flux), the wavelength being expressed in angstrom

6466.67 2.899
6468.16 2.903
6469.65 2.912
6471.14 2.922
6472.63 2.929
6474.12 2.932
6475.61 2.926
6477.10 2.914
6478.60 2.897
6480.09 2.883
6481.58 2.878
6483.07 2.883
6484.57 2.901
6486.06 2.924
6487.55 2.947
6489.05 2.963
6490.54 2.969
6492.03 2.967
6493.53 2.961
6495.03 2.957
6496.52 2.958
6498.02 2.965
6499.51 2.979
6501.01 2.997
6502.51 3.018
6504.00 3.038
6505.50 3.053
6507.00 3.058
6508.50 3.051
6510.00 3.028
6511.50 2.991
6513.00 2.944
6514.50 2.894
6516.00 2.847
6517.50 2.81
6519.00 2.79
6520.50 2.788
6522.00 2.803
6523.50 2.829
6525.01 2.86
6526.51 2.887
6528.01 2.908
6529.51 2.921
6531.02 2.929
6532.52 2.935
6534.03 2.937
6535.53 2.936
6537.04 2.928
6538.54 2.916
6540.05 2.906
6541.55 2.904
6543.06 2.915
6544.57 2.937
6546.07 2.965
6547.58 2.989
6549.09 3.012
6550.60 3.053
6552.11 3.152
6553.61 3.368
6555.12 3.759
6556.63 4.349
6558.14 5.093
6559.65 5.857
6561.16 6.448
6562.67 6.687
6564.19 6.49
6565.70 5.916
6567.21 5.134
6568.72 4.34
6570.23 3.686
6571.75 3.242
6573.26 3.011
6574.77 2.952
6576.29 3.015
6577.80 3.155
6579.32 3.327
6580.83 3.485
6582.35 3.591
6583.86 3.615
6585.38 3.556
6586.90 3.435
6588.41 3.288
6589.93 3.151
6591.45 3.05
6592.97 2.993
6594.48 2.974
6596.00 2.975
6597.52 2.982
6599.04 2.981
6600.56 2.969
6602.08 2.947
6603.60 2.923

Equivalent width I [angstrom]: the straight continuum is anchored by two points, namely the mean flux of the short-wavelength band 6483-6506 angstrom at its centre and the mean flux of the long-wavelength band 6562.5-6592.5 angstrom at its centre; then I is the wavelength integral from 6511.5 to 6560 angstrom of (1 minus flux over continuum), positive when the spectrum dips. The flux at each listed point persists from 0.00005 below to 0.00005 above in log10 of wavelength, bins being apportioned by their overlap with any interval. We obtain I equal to 3.9 angstrom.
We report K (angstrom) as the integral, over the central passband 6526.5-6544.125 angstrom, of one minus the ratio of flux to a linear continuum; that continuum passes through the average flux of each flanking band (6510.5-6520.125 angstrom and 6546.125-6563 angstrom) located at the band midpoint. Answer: 3.2 angstrom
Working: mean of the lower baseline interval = 2.88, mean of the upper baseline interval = 4.23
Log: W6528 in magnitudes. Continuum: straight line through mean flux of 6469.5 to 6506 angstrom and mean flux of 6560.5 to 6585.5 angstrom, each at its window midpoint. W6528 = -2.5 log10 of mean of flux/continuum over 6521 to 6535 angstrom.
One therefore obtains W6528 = 0.22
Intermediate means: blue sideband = 2.95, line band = 2.89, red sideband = 4.22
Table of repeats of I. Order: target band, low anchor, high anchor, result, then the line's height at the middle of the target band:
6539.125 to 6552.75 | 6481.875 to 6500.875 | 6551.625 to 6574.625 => 4.1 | 4.26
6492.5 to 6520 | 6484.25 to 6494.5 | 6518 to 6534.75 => -0.5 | 2.91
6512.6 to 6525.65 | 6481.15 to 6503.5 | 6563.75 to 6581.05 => 1.8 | 3.29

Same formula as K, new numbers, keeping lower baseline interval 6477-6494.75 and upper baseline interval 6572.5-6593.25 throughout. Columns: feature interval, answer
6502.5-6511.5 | -0.12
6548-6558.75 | -1.63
